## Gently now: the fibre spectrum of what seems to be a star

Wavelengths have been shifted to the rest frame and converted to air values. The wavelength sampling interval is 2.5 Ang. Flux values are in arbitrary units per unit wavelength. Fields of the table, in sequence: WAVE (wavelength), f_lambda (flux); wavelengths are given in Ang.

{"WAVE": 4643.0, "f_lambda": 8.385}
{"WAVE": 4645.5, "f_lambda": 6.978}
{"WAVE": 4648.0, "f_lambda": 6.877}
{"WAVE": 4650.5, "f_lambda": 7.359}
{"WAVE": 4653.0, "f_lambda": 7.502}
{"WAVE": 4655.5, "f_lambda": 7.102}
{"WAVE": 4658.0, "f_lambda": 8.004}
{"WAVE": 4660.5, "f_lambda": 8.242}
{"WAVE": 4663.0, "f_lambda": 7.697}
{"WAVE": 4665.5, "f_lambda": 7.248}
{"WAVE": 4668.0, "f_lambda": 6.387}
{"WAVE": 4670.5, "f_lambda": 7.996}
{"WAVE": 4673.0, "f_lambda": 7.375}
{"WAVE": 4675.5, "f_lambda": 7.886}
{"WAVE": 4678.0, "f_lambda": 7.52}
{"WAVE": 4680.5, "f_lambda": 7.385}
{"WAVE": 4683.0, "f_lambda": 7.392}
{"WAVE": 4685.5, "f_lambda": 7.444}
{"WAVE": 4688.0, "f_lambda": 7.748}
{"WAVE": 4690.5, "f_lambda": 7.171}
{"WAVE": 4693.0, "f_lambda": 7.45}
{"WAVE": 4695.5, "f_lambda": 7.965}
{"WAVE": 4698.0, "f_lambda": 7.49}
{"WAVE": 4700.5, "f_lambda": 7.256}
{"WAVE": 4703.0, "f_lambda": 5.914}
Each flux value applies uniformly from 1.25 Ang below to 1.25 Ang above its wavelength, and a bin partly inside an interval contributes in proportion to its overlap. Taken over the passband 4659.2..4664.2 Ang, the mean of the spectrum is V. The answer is 7.97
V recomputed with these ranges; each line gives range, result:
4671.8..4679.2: 7.6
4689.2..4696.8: 7.53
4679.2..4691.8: 7.43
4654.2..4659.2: 7.55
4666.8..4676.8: 7.42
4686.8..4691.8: 7.46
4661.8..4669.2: 7.11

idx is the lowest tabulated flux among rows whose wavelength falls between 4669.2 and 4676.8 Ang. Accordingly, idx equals 7.375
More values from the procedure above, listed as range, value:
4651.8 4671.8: 6.387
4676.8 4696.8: 7.171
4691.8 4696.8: 7.45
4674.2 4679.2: 7.52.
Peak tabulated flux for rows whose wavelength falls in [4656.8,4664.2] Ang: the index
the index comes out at 8.242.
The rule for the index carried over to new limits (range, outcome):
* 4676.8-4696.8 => 7.965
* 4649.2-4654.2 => 7.502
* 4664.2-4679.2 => 7.996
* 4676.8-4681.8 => 7.52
